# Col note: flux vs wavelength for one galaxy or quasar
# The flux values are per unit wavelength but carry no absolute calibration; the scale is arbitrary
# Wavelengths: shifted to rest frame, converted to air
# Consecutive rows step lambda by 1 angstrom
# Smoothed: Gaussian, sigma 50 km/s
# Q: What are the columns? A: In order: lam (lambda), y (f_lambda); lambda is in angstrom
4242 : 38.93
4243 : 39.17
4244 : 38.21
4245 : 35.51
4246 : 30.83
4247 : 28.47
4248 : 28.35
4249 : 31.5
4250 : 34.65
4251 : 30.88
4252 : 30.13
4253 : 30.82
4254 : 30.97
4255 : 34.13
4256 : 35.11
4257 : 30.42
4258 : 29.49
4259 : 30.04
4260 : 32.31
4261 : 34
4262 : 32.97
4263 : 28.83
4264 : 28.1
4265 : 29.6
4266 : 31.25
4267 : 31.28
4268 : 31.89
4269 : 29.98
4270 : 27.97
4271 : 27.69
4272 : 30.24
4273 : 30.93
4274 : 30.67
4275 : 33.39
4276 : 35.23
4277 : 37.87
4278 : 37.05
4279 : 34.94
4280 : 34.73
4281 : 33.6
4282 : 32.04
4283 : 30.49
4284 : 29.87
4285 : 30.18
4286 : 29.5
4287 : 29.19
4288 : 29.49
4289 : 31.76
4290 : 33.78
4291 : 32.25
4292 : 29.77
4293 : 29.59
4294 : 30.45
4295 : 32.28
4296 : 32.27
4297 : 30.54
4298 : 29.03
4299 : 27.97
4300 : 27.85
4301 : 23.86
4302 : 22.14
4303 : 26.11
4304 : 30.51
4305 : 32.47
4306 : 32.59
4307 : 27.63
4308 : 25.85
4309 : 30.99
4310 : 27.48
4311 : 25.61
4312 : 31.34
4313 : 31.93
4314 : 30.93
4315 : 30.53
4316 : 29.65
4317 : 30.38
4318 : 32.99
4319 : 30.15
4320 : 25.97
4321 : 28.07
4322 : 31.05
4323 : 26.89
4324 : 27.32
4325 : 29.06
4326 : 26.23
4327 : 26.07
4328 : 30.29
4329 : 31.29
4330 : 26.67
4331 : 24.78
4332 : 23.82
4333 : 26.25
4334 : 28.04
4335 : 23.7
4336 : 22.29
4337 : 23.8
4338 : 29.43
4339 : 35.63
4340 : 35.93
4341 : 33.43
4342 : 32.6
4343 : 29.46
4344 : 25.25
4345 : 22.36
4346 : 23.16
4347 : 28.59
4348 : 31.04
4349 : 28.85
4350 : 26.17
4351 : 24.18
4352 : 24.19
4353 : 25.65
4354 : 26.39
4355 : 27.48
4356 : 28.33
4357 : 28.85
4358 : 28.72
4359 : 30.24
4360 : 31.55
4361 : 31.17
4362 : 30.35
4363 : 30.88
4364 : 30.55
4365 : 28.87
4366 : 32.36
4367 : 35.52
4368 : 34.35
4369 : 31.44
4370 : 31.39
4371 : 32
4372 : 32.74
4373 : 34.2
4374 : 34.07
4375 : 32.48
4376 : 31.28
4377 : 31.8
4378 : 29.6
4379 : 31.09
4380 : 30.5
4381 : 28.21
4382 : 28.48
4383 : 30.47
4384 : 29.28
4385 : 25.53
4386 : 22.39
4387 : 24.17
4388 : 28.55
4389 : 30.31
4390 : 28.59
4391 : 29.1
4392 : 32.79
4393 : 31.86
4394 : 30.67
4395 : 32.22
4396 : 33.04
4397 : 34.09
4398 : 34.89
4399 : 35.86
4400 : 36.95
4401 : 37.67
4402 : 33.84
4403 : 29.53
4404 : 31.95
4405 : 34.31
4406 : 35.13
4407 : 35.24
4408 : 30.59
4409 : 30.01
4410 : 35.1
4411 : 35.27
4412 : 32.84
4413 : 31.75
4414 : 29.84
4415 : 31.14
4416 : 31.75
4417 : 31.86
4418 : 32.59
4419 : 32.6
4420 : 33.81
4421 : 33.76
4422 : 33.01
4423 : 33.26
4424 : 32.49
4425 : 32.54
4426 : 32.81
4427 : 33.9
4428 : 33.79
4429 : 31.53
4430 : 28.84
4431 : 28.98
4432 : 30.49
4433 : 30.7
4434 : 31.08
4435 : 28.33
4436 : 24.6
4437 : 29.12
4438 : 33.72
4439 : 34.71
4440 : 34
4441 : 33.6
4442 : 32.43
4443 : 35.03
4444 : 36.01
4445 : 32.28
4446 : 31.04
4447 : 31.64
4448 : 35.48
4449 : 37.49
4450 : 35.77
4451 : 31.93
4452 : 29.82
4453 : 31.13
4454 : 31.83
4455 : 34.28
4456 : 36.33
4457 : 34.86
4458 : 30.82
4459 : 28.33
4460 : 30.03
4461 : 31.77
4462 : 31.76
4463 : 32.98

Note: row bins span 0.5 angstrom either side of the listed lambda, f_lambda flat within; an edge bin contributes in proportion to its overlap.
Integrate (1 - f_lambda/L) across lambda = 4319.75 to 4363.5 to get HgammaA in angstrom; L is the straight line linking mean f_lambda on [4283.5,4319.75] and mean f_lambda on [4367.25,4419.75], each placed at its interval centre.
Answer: 3.7 angstrom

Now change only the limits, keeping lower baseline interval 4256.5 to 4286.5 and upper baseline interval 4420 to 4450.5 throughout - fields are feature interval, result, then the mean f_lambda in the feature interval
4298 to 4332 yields 3.5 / 28.5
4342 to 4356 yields 2.3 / 26.7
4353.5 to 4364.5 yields 0.9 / 29.5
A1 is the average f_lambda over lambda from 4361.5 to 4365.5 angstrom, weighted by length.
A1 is 30.2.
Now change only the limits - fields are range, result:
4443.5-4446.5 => 33.1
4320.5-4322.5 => 29.6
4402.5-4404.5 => 30.7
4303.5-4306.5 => 31.9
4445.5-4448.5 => 32.7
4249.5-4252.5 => 31.9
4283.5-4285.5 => 30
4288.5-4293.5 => 31.4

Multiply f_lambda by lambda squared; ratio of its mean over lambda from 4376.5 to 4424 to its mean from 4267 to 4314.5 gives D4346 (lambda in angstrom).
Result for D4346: 1.09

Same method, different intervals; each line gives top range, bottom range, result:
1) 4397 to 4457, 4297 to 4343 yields 1.20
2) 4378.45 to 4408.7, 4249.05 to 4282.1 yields 1.04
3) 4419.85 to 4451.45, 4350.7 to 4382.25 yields 1.10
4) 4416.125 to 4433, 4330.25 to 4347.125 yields 1.22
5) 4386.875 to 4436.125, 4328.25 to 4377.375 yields 1.13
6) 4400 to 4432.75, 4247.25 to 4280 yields 1.10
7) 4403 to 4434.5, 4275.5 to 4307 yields 1.11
